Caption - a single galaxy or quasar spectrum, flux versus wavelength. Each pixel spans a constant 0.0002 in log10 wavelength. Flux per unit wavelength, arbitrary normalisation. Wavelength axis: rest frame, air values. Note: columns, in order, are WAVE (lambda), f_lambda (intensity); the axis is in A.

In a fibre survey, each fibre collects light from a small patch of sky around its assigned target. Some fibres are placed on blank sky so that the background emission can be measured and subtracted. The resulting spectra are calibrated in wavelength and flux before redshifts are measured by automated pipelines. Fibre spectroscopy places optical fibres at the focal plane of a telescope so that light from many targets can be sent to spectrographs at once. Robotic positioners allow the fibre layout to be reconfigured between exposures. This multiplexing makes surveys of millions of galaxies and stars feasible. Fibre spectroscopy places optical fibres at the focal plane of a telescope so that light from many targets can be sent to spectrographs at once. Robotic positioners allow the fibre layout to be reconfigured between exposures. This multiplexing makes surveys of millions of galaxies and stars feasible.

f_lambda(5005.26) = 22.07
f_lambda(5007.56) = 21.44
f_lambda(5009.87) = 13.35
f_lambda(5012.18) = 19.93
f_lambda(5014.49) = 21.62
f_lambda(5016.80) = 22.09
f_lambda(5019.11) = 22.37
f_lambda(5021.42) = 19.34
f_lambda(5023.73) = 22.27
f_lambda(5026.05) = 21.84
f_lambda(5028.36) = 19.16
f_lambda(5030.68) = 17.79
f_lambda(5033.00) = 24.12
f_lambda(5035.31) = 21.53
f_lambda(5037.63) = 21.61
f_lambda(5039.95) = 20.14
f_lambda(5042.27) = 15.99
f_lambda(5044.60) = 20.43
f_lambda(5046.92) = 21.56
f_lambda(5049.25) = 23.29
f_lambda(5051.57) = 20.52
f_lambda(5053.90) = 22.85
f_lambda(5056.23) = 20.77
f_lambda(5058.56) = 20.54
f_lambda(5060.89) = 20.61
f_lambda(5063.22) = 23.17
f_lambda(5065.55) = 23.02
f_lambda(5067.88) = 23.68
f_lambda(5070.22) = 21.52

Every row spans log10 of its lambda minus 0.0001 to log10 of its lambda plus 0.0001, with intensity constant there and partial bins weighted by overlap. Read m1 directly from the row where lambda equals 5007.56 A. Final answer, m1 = 21.44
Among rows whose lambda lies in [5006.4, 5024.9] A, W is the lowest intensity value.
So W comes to 13.35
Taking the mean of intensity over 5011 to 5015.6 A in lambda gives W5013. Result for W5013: 20.7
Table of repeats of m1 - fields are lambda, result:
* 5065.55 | 23.02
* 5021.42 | 19.34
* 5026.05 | 21.84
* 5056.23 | 20.77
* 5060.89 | 20.61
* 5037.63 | 21.61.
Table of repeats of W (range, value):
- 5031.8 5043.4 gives 15.99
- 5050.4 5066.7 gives 20.52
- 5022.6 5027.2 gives 21.84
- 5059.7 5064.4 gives 20.61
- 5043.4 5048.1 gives 20.43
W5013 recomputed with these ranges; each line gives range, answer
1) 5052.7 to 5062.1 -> 21.2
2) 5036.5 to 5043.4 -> 19.3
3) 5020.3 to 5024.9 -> 20.8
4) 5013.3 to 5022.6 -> 21.4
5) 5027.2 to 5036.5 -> 20.7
